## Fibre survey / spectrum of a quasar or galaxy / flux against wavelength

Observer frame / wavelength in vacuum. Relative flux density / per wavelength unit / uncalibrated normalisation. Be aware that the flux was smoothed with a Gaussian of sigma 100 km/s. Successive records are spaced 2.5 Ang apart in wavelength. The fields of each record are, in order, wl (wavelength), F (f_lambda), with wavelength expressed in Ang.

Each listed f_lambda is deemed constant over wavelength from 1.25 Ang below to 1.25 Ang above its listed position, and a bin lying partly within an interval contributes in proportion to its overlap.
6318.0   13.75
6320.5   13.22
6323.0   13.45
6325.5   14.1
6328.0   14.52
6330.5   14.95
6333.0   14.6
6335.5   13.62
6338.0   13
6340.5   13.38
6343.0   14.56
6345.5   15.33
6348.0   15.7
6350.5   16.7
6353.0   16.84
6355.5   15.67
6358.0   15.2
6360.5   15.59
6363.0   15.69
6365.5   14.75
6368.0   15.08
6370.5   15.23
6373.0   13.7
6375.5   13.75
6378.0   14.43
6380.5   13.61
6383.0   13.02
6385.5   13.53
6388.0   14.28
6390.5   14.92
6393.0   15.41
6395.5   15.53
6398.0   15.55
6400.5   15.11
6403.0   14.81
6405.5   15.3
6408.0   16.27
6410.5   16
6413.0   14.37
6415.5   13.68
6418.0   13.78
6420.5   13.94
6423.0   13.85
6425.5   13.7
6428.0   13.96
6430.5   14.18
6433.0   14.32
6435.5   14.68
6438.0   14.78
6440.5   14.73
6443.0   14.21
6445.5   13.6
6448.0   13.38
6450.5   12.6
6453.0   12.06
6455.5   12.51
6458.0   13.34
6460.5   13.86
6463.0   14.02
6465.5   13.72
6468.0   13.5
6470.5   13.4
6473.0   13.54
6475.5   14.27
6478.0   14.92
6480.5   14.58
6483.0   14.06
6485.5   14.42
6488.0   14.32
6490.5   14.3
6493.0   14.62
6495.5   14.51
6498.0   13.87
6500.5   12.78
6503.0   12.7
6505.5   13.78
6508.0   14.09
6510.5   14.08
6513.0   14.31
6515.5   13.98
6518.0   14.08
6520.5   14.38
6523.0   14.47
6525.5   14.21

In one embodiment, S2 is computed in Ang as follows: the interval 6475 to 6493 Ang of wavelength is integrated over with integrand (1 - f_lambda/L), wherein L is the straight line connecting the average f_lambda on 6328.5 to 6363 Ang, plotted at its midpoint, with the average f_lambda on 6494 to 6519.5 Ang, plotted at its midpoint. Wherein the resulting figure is -0.55 Ang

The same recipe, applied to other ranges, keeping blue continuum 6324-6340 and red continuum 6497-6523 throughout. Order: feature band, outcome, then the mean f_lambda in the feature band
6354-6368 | -1.3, 15.4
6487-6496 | -0.4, 14.4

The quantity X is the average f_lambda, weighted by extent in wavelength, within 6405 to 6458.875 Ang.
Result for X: 14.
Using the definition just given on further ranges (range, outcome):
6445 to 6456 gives 12.8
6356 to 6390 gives 14.5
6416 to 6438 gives 14.1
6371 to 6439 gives 14.5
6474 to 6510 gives 14.1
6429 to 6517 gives 13.9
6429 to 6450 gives 14.2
